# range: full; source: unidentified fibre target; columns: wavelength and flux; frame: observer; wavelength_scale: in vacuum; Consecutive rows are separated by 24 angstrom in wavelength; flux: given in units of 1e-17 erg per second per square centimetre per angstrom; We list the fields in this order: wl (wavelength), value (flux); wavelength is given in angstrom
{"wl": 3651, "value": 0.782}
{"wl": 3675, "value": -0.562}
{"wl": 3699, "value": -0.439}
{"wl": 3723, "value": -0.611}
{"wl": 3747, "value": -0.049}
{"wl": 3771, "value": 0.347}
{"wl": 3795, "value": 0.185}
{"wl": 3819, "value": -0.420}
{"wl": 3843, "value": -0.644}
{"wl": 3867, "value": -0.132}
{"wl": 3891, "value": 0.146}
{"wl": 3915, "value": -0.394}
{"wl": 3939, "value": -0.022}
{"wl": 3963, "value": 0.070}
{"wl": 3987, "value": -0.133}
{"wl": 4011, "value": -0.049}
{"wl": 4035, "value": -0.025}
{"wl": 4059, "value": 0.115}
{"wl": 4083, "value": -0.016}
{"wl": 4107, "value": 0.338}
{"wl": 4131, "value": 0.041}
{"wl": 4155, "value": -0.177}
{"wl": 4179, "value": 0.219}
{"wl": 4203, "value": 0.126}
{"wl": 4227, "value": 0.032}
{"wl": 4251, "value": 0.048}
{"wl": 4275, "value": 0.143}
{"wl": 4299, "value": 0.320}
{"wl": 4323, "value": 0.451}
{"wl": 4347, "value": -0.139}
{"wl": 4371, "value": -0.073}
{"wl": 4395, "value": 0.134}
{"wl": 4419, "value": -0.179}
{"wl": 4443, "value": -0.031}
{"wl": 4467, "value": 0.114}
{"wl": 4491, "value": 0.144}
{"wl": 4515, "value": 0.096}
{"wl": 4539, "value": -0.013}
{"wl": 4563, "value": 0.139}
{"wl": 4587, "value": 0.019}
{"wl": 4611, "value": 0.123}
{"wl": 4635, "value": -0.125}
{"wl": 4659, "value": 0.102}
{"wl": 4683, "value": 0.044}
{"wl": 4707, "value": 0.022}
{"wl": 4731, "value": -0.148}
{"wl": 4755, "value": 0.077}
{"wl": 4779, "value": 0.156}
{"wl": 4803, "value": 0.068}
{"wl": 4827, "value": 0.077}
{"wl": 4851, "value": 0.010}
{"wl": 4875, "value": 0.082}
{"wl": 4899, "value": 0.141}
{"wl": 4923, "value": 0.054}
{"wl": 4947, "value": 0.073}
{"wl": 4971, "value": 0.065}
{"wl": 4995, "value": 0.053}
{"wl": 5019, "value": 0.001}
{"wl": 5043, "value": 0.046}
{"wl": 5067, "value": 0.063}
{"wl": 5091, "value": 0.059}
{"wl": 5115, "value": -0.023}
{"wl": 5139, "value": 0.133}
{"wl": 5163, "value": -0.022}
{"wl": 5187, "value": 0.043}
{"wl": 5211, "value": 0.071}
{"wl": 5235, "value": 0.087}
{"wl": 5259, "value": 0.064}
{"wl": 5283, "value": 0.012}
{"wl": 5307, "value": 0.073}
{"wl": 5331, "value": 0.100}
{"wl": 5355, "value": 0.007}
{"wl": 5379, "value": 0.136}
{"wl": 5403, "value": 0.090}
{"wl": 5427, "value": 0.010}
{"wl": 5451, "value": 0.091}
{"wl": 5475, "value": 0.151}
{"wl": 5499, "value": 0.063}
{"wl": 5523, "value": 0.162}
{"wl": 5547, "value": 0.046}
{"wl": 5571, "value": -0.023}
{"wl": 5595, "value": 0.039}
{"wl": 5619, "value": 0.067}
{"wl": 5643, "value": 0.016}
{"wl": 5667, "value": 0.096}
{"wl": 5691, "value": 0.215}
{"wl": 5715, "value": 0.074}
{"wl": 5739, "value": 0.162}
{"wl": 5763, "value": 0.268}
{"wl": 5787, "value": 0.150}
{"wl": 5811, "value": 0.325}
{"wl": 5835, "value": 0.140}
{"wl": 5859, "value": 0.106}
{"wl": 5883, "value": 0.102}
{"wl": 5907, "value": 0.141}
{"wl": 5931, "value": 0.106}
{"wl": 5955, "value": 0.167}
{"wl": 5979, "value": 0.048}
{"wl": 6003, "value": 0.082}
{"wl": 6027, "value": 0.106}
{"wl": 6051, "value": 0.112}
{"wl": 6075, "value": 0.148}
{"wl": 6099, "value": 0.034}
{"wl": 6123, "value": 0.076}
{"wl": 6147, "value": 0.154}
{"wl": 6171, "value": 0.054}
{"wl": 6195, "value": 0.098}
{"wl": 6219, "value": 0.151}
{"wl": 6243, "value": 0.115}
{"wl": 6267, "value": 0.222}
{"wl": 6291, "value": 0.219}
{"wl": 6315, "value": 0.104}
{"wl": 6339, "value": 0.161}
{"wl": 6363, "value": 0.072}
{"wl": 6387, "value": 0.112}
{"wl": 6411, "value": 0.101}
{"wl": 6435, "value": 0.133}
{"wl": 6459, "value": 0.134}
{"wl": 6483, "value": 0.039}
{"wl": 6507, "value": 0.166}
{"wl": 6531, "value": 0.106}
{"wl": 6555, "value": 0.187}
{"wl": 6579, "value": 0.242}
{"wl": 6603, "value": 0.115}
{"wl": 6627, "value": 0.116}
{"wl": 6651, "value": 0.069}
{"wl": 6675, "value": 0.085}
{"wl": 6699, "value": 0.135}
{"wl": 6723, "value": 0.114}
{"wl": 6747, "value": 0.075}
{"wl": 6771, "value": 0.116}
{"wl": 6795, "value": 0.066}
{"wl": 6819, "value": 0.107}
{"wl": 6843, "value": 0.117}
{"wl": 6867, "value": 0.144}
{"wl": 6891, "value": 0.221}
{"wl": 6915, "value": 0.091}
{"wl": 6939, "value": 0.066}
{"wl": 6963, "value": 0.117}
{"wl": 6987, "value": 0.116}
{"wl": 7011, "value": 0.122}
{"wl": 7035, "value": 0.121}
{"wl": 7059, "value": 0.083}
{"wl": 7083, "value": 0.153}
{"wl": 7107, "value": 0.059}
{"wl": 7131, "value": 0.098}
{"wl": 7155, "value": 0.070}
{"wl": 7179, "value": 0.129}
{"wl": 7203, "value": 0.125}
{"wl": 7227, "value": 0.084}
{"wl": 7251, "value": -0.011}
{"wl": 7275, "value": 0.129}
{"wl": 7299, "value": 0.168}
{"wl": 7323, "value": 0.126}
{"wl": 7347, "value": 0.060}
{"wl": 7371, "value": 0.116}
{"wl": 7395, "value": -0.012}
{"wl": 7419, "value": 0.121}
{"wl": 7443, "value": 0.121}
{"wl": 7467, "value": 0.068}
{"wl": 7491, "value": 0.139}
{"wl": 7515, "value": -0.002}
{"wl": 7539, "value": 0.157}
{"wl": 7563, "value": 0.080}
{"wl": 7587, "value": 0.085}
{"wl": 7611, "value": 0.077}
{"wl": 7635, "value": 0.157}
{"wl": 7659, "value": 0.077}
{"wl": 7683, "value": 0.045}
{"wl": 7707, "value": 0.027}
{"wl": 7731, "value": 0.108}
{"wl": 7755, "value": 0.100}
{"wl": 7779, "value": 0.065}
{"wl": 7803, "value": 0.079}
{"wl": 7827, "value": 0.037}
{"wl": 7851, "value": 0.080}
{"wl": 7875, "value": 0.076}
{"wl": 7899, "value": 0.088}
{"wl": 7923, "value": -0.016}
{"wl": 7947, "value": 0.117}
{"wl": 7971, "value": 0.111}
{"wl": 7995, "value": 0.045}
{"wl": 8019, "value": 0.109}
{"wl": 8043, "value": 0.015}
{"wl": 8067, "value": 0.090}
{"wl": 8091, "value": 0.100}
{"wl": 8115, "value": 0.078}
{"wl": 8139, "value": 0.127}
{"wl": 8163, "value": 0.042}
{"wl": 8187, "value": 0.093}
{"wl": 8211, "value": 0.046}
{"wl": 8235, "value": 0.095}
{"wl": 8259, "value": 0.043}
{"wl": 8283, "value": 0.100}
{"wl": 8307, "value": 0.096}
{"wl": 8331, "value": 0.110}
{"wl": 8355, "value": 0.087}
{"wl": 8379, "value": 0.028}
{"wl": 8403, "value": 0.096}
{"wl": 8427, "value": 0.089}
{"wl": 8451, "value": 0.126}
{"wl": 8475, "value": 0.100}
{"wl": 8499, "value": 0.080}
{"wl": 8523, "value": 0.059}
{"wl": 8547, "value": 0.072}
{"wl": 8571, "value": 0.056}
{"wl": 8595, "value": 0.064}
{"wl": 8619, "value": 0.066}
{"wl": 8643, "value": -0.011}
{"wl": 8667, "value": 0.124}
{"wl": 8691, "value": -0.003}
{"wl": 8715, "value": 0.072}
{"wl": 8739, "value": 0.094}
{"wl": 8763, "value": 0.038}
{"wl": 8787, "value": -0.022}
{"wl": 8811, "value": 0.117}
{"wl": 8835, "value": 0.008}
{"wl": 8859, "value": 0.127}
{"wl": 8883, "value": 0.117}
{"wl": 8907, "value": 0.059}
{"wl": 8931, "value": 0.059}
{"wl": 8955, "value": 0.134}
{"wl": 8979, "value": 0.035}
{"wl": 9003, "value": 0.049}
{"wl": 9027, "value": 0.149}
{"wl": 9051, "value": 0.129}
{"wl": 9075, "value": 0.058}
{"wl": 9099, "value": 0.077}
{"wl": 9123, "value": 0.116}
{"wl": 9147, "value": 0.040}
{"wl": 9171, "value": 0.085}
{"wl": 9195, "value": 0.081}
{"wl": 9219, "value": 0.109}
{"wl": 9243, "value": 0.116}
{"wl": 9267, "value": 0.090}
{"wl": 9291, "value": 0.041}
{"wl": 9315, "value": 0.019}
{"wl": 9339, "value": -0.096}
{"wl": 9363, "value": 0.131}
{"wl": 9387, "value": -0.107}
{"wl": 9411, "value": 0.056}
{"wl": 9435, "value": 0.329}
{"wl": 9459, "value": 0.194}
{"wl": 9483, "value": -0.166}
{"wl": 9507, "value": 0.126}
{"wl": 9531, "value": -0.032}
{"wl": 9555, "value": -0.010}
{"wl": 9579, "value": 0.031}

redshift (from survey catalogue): 0.377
